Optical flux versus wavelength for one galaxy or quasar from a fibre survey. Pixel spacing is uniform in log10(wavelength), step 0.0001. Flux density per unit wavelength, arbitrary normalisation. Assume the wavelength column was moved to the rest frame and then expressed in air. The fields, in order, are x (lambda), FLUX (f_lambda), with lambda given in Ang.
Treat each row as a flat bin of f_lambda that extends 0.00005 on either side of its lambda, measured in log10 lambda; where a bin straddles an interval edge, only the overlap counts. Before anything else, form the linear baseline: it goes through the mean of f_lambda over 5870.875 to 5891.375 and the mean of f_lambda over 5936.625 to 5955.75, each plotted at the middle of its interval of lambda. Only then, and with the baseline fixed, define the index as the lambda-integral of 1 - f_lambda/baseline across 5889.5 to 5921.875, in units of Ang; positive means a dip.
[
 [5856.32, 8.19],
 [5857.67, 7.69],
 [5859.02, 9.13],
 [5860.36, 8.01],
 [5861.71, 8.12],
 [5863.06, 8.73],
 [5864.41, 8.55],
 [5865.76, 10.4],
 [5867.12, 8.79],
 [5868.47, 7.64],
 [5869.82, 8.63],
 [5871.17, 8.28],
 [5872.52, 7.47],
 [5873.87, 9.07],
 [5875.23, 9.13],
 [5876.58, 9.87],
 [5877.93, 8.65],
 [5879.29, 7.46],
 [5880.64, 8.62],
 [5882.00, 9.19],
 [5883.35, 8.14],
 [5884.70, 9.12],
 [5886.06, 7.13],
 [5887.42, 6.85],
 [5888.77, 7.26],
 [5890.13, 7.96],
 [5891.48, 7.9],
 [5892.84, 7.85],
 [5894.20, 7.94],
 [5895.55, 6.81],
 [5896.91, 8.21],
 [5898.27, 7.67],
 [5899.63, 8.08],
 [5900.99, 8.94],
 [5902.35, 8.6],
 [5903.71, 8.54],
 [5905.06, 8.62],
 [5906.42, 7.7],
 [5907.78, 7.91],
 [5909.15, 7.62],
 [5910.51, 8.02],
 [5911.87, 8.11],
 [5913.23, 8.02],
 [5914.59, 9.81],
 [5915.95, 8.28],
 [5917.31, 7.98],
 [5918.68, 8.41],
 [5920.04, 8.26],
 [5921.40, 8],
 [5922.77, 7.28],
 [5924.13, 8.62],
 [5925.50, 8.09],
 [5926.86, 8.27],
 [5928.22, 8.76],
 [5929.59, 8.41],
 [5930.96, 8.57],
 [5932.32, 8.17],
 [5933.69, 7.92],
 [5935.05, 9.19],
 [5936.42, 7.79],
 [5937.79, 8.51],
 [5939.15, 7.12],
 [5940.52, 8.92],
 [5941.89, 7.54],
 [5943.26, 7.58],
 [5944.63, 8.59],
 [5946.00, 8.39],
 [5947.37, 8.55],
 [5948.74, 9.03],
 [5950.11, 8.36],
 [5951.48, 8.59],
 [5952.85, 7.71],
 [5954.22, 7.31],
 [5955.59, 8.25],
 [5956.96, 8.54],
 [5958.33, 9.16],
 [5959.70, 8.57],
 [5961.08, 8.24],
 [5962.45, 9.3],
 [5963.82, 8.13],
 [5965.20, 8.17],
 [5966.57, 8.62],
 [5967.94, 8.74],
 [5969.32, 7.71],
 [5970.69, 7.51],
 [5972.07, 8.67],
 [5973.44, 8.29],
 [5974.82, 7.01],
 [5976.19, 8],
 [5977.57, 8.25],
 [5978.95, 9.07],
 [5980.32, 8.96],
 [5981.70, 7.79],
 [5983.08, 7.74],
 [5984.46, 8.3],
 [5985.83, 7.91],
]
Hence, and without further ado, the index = 0.4 Ang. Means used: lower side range 8.27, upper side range 8.16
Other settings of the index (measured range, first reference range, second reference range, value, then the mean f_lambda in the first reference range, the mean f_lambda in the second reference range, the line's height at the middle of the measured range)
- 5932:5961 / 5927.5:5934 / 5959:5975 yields 0.23 Ang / 8.39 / 8.28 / 8.34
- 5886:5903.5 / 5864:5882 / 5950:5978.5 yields 1.52 Ang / 8.68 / 8.25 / 8.57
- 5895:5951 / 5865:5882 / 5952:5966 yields 1.69 Ang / 8.68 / 8.35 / 8.49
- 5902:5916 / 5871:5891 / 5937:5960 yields -0.02 Ang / 8.28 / 8.27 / 8.27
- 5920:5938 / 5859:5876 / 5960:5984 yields 0.27 Ang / 8.6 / 8.25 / 8.39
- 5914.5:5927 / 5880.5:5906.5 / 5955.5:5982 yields -0.10 Ang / 8.05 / 8.36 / 8.16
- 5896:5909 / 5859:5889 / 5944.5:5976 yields 0.31 Ang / 8.45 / 8.31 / 8.4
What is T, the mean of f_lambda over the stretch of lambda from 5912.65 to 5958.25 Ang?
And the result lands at 8.28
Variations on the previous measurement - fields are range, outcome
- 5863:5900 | 8.26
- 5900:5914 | 8.22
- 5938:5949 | 8.19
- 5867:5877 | 8.57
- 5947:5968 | 8.45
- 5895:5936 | 8.23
